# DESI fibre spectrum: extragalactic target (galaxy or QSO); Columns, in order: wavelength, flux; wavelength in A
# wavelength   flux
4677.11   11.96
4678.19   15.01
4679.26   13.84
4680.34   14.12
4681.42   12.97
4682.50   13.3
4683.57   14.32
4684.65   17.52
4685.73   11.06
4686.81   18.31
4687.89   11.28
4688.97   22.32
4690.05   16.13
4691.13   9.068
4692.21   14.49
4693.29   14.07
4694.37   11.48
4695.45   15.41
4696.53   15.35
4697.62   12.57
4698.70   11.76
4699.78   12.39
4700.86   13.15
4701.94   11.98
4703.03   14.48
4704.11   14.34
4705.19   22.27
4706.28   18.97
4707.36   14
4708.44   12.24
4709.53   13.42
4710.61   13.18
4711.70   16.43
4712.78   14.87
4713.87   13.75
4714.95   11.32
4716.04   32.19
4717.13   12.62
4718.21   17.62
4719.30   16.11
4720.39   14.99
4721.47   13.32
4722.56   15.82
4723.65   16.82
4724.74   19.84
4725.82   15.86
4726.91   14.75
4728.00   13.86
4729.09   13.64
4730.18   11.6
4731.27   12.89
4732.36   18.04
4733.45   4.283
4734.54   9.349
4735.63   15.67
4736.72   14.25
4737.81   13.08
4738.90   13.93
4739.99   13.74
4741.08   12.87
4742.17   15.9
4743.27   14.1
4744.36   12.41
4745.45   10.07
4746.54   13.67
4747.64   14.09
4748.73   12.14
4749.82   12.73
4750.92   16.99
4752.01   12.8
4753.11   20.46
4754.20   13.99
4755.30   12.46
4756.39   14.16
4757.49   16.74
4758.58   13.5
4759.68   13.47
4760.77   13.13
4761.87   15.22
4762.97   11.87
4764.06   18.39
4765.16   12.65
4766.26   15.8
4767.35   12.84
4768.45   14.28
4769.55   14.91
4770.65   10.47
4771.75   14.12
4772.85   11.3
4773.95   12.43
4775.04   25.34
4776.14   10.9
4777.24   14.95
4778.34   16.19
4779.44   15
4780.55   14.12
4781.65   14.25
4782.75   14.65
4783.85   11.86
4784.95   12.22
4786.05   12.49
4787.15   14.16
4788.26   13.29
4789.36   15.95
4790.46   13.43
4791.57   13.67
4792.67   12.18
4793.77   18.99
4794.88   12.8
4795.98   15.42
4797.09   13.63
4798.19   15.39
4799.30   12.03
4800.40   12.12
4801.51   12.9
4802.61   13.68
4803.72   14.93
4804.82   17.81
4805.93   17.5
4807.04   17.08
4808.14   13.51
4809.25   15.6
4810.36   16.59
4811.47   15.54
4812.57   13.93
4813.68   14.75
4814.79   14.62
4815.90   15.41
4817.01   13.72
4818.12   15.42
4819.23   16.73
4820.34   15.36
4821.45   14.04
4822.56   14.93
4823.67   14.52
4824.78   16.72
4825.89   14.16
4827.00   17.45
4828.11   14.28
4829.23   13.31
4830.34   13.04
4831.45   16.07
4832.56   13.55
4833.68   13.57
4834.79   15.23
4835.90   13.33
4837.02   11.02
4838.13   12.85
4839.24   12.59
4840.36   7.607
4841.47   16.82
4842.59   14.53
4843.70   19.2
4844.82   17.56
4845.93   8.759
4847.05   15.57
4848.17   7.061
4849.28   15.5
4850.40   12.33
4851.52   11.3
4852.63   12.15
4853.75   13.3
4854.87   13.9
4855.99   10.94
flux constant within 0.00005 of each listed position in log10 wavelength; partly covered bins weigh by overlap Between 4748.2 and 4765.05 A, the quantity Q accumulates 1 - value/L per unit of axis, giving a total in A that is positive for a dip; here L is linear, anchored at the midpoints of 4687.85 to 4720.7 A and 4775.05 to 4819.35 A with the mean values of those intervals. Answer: 0.3 A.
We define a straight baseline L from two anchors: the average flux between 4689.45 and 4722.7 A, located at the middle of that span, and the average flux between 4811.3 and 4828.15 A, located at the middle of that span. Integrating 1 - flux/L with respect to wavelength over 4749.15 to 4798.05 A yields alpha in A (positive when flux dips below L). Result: 2.2 A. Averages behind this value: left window 14.8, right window 15.1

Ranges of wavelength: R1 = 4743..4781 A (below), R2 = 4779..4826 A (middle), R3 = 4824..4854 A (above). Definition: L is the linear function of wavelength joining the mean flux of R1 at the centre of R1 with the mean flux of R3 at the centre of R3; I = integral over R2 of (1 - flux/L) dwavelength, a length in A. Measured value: -2.2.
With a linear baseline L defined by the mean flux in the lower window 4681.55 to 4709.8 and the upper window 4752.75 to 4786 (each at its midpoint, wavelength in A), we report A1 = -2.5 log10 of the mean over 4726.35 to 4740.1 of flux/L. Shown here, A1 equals 0.11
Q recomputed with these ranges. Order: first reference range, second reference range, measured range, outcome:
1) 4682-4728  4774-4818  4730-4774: 3.8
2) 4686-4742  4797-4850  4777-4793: 0.6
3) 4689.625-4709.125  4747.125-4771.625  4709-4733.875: -1.8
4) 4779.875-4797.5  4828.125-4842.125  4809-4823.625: -1.7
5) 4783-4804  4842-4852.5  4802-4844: -3.5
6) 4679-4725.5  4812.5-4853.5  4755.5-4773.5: 0.8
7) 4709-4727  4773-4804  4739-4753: 1.5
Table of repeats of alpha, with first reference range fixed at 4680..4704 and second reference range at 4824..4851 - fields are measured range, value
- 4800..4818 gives -1.5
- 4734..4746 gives 0.6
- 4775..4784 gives -0.6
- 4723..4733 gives -0.9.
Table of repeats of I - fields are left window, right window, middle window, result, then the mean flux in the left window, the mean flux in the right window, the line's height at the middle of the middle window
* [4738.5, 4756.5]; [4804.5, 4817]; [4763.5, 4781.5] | -0.1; 13.9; 15.5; 14.6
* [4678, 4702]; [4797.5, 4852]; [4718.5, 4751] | 0.6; 14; 14.3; 14.1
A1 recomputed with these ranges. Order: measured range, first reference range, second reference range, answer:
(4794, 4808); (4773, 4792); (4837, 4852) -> -0.05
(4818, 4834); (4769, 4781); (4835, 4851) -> -0.10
